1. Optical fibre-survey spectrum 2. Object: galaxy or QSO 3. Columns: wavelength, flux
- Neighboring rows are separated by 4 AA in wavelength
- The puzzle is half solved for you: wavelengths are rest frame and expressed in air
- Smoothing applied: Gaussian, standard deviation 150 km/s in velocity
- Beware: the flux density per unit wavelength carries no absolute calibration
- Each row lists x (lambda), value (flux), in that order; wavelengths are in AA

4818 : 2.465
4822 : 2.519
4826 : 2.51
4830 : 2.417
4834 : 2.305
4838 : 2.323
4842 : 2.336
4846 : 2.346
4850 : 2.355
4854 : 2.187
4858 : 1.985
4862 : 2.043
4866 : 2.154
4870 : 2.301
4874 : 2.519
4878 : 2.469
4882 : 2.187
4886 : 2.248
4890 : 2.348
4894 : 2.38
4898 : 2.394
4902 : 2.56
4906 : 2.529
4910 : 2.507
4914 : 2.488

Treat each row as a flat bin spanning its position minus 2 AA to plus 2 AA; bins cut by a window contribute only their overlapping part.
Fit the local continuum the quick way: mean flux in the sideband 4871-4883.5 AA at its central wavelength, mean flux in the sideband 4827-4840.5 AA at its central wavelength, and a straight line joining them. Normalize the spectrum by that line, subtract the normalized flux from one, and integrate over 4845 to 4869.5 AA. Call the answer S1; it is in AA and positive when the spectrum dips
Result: 2.0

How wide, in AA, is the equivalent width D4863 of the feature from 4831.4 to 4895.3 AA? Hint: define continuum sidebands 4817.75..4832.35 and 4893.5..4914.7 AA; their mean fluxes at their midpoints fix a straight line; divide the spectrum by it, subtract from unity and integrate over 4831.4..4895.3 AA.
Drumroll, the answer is 5.1 AA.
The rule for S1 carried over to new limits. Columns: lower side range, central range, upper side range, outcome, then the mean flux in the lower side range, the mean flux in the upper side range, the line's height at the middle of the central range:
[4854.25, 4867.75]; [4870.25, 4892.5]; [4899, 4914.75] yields -0.8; 2.08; 2.52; 2.27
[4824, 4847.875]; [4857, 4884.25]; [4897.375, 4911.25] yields 2.2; 2.37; 2.51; 2.44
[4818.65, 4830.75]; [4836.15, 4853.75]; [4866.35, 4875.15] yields 0.7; 2.49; 2.35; 2.43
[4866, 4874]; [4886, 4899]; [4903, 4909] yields 0.5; 2.32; 2.53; 2.45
